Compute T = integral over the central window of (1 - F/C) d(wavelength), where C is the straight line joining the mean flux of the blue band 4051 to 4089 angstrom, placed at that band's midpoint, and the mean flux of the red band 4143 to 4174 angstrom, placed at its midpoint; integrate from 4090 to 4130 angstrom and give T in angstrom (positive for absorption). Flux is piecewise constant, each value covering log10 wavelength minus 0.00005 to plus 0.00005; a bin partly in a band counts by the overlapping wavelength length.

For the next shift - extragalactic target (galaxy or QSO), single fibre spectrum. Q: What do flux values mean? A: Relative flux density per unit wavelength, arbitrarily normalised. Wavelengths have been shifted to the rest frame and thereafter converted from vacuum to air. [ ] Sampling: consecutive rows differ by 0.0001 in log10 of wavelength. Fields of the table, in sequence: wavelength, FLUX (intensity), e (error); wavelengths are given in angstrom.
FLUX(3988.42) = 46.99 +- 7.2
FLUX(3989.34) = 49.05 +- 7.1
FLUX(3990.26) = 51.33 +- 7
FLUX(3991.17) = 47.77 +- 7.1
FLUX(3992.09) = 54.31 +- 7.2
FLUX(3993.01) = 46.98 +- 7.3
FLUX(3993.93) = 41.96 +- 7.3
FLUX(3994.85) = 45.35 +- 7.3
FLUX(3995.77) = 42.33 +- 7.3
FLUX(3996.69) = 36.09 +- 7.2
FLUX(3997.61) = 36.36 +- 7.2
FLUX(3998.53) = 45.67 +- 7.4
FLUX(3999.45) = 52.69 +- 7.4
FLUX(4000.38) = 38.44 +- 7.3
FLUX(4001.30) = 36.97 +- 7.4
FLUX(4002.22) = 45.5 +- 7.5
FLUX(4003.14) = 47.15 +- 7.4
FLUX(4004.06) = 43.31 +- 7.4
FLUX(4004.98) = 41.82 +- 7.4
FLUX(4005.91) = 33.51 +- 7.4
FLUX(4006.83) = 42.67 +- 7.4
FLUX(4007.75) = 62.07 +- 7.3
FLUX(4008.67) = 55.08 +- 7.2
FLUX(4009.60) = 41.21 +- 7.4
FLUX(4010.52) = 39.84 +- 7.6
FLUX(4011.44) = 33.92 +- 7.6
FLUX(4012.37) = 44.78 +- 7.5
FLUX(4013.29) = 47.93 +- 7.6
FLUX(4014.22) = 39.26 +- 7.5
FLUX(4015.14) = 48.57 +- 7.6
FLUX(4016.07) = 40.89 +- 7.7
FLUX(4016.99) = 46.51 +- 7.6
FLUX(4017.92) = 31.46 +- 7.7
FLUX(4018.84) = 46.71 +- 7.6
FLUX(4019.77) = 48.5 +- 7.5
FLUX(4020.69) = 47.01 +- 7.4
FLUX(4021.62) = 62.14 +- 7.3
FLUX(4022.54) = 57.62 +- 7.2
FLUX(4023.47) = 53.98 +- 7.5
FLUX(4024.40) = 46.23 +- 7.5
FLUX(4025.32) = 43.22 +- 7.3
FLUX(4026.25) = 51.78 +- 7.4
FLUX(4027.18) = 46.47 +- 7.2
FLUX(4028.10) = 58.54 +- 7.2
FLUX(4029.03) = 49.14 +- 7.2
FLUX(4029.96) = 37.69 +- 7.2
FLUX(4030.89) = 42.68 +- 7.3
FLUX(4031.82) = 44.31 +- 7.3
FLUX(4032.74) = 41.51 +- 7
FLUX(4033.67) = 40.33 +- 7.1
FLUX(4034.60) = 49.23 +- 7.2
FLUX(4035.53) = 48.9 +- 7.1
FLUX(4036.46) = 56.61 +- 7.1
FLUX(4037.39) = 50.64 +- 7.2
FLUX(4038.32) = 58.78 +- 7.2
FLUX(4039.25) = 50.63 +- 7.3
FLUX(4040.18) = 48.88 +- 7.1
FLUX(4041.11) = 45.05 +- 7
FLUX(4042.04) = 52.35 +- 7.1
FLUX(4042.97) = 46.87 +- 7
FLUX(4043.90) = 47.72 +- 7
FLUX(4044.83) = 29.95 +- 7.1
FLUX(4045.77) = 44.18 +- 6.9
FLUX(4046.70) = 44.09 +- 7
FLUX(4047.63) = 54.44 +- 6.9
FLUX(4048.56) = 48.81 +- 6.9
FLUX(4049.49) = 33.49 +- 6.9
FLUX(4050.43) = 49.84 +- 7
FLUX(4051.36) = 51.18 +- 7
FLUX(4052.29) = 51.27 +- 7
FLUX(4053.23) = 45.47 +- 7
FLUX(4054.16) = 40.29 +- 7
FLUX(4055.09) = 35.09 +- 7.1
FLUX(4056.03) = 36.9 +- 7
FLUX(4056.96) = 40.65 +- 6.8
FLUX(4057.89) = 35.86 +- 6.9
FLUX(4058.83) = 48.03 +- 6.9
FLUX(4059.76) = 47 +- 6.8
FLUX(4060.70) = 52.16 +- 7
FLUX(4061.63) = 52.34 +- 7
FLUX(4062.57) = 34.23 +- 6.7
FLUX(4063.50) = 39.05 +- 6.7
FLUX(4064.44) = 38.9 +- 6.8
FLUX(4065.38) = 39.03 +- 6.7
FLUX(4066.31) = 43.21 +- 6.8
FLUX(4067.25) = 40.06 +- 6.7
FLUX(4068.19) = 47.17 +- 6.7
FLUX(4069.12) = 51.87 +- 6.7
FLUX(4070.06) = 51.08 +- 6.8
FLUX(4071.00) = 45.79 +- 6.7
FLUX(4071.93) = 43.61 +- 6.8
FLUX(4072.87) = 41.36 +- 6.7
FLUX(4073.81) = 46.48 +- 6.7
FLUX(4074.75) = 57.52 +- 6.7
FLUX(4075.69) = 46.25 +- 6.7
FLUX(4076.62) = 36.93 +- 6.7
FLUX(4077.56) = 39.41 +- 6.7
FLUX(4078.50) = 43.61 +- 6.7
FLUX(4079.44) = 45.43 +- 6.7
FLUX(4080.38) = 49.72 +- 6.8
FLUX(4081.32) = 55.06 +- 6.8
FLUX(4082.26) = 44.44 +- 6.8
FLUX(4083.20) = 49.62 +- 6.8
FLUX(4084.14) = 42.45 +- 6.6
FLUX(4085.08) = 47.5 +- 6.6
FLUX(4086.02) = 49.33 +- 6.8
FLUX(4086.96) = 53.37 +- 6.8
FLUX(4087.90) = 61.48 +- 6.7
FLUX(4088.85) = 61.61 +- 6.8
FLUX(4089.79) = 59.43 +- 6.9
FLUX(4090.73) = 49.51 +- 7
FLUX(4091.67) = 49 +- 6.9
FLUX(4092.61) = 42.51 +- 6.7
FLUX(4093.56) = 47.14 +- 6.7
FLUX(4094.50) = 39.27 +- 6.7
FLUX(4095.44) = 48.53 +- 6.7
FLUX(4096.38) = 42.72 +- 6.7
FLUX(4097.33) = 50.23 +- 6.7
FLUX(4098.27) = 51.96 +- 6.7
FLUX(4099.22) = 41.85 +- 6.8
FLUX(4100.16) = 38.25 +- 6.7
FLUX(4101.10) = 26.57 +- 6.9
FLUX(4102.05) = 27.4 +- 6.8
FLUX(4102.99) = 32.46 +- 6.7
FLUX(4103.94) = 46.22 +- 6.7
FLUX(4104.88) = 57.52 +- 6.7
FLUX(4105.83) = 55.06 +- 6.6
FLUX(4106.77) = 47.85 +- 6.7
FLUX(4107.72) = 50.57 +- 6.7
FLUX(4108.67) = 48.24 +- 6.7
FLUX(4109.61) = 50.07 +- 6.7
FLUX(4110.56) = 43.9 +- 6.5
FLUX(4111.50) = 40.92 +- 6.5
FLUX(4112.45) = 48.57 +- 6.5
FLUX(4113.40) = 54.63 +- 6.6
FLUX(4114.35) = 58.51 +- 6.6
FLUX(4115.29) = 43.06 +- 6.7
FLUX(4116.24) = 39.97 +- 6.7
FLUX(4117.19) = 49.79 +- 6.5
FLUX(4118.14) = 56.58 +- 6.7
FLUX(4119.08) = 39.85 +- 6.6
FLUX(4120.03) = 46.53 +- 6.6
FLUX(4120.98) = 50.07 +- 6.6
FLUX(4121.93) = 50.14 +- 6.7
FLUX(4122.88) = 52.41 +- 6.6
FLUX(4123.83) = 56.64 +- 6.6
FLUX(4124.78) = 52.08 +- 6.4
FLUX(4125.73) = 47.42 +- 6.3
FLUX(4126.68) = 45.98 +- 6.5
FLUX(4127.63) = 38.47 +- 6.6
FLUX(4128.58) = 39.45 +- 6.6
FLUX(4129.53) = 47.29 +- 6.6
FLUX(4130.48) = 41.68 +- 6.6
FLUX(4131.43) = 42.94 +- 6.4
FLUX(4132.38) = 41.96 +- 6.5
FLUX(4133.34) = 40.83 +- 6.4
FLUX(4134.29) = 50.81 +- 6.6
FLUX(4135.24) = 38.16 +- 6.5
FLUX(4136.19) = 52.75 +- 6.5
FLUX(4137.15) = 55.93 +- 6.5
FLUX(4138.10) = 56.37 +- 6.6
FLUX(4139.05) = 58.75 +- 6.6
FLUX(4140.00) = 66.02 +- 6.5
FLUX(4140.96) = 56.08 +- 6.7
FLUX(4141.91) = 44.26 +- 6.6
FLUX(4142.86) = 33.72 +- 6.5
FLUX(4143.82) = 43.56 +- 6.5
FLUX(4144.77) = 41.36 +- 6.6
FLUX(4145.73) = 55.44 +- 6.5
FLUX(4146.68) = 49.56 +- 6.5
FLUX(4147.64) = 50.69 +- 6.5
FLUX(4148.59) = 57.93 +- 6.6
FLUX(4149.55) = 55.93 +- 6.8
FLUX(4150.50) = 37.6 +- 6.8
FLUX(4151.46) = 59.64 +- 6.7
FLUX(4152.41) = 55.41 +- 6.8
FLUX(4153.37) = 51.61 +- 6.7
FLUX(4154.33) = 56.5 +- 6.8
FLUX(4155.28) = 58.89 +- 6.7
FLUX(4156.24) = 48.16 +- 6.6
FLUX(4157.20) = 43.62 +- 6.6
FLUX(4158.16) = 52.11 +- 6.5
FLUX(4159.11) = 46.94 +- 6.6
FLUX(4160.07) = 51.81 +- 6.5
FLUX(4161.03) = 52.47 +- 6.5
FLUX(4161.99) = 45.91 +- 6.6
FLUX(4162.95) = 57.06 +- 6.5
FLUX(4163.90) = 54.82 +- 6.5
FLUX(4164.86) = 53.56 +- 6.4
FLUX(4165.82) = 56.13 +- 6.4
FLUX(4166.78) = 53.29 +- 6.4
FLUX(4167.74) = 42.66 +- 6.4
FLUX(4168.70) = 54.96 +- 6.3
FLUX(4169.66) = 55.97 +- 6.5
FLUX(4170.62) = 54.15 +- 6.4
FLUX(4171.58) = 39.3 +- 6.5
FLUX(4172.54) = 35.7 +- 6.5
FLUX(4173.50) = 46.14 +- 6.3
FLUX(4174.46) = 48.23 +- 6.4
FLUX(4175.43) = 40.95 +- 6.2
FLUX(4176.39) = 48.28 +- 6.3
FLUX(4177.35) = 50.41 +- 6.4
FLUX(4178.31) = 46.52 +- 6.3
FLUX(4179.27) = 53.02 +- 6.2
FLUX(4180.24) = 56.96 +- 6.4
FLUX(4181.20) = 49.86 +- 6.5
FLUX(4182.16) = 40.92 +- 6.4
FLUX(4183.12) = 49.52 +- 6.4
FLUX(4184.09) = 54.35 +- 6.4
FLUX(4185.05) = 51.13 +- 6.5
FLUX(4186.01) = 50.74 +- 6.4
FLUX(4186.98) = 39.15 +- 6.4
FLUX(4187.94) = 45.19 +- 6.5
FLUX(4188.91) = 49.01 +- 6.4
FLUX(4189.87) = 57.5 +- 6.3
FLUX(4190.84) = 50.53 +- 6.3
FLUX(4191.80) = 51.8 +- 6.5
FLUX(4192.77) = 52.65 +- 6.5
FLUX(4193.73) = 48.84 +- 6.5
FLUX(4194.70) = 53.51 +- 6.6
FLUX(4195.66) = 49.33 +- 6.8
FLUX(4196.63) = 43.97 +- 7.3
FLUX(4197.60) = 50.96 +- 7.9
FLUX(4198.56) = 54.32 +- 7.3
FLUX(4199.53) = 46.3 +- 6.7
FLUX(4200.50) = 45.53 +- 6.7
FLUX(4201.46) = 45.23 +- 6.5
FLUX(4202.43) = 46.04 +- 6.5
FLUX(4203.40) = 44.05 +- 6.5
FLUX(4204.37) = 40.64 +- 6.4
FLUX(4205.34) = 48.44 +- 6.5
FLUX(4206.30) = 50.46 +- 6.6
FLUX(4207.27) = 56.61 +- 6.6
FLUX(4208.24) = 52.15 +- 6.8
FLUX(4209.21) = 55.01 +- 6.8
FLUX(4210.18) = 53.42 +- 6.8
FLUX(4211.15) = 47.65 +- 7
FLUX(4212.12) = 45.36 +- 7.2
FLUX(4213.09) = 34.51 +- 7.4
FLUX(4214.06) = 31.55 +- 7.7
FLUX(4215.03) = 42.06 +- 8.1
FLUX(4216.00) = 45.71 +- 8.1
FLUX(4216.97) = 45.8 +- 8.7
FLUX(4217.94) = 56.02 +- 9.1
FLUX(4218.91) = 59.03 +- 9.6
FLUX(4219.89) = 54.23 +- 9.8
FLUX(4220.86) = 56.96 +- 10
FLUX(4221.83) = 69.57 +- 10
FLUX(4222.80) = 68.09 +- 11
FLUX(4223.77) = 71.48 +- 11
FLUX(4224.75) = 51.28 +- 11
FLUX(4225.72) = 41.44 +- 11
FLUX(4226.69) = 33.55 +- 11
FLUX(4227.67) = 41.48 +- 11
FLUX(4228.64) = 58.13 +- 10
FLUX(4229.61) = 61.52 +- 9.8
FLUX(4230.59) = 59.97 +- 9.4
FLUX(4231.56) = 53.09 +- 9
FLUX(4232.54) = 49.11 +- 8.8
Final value 1.2 angstrom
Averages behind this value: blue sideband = 45.8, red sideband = 50.4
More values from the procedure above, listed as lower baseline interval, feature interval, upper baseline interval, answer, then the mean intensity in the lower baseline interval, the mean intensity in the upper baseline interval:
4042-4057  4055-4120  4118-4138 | -0.68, 44.1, 47.1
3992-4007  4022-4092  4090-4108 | -4.88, 42.7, 44.6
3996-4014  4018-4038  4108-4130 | -1.91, 43.3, 47.9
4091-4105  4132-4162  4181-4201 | -2.83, 42.5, 49.3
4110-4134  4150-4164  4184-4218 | -1.20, 46.8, 48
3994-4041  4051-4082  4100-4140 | 1.27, 46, 47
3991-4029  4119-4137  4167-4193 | 0.53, 45.7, 48.7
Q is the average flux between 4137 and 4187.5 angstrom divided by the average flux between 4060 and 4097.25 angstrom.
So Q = 1.1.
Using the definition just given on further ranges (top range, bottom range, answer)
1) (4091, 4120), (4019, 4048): 0.95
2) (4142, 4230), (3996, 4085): 1.10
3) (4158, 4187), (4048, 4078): 1.12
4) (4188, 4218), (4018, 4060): 1.03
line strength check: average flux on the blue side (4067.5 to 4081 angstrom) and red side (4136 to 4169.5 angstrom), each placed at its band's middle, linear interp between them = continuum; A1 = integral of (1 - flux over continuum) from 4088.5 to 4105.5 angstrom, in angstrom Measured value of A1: 1.0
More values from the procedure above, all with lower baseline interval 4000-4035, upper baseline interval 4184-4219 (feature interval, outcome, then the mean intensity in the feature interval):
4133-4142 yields -0.98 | 52.5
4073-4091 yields -1.08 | 49.3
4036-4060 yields 0.03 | 45.9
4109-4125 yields -0.67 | 49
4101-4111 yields 0.43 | 44.8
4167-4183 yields 0.01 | 47.9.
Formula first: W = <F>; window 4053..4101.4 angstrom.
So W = 45.6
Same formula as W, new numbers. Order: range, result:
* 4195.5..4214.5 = 47.1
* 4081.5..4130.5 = 47.3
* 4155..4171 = 51.8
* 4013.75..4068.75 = 45.8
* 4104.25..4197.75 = 49.4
